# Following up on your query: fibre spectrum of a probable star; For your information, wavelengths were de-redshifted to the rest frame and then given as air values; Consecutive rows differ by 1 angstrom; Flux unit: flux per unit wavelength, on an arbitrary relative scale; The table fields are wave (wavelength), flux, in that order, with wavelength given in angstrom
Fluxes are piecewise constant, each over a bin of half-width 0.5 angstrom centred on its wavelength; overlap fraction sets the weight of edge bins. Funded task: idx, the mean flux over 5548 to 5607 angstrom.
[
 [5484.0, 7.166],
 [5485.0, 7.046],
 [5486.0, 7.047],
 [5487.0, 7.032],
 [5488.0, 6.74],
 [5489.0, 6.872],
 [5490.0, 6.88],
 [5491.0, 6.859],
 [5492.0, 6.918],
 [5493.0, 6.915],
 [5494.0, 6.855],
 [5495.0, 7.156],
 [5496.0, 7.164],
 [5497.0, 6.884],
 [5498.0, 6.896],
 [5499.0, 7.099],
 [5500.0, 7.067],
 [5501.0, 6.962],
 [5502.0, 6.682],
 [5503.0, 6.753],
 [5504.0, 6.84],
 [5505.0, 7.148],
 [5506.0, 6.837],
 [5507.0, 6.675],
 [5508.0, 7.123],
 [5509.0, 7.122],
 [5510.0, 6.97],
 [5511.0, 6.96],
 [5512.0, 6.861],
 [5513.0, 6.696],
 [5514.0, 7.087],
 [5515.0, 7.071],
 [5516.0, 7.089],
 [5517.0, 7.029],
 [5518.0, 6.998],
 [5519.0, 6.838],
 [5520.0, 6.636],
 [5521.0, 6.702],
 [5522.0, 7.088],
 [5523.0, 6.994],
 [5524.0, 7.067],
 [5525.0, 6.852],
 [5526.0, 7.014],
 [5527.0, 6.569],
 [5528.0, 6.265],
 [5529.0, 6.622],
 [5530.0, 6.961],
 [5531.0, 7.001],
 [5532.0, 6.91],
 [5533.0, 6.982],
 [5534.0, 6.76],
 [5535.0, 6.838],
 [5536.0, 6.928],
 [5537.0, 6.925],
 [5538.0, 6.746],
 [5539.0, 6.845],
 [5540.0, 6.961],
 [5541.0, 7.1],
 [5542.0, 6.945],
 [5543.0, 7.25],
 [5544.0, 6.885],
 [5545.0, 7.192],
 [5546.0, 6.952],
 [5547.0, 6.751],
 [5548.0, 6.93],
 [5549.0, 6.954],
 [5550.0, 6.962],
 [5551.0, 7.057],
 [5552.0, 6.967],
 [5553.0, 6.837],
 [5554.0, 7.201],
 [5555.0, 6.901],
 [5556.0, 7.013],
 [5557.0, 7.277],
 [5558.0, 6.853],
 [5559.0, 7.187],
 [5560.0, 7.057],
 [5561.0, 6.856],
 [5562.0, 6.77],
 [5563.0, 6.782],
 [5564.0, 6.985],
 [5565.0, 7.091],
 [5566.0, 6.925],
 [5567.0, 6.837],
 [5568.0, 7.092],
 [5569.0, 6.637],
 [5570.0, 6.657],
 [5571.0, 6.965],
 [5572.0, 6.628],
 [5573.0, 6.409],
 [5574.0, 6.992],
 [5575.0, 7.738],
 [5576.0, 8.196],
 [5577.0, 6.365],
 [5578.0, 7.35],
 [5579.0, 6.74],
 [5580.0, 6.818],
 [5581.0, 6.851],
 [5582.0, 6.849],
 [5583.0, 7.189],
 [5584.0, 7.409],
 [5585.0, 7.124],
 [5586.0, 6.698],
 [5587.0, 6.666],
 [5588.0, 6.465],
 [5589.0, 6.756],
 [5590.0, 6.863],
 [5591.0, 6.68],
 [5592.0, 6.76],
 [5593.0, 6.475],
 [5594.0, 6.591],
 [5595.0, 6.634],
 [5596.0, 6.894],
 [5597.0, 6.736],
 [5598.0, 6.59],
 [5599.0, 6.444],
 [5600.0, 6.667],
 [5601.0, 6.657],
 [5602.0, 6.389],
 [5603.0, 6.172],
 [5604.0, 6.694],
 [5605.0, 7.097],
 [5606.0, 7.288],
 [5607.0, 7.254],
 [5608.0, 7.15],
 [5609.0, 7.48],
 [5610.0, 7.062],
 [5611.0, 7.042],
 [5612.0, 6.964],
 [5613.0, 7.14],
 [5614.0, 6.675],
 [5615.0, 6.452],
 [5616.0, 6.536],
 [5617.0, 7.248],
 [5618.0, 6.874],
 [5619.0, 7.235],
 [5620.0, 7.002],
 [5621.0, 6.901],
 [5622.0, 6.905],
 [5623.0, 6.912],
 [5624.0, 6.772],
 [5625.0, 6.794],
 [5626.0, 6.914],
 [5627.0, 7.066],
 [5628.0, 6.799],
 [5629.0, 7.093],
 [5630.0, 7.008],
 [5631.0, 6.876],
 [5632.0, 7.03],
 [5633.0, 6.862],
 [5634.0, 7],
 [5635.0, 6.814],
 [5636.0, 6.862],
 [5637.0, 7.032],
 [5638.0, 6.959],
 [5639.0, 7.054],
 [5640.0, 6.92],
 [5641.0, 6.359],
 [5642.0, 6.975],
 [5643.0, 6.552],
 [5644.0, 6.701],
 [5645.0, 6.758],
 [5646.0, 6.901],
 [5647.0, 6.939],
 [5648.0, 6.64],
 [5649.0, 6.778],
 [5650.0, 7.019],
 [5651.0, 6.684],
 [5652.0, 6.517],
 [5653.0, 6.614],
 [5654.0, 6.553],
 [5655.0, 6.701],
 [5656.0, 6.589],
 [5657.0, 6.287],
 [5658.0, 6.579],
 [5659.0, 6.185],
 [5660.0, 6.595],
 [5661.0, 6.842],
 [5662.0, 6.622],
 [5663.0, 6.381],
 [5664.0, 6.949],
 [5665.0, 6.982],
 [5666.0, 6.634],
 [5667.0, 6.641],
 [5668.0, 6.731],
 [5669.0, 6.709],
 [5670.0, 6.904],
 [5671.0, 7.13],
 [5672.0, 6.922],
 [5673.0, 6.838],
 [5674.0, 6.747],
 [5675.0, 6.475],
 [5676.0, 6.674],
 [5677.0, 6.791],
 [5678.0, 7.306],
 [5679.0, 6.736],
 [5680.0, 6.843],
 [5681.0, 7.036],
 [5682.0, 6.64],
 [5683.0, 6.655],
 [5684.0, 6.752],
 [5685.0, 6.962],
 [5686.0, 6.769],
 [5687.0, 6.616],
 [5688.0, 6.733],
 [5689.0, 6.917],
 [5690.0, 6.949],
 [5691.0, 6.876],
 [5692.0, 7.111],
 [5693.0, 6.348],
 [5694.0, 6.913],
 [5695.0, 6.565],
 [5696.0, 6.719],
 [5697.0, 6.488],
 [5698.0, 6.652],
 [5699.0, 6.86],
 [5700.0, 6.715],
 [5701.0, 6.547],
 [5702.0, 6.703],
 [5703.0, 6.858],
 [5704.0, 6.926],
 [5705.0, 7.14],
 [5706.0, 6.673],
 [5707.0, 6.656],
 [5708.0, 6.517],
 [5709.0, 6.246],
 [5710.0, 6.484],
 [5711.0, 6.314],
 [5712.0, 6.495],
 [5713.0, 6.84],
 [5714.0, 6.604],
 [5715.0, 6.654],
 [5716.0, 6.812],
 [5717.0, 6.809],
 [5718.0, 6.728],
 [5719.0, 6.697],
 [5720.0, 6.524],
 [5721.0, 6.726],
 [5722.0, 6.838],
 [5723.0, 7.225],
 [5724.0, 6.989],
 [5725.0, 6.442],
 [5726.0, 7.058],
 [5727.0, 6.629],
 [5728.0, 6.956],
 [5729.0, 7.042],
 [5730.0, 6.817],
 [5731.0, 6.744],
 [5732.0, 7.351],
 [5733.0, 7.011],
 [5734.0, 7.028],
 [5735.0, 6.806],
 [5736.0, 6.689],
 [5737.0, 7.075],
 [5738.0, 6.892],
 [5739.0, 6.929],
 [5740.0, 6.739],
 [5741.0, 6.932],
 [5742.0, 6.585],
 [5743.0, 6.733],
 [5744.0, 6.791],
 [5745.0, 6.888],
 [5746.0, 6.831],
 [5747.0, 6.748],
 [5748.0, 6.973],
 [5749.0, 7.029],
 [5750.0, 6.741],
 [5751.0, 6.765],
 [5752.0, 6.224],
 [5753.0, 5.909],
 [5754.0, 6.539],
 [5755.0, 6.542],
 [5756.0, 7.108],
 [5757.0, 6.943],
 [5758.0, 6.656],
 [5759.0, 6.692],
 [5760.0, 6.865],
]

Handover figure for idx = 6.88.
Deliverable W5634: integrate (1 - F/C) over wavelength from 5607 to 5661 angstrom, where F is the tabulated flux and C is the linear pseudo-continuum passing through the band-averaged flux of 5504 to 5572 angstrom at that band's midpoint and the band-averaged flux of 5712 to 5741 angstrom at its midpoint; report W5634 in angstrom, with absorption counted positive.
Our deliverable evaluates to 0.3 angstrom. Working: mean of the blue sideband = 6.92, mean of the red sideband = 6.84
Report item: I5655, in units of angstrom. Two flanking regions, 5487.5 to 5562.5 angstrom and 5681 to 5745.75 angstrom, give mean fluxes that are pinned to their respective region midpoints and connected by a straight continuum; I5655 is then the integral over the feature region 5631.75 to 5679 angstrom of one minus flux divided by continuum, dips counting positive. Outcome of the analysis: 0.43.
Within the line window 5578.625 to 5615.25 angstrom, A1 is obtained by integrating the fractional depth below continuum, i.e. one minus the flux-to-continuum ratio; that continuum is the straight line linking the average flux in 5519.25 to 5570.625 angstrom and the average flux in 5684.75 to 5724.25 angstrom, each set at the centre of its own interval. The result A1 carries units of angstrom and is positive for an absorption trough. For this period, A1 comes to 0.1 angstrom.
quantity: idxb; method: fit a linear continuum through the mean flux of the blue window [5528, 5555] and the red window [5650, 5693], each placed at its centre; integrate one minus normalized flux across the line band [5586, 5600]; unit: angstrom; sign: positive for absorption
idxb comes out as 0.4 angstrom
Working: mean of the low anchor 6.93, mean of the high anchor 6.74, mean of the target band 6.66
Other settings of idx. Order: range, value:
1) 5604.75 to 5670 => 6.84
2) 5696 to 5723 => 6.68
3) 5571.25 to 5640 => 6.89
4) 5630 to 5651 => 6.85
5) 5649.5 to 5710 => 6.73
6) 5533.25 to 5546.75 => 6.95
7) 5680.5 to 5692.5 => 6.83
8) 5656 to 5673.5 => 6.7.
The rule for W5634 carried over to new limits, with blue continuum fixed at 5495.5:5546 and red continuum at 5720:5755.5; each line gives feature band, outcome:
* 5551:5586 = -0.46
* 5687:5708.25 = 0.21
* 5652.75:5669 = 0.53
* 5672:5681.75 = 0.01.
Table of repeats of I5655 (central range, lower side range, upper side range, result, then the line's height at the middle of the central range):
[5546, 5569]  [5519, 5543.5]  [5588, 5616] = -0.4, 6.84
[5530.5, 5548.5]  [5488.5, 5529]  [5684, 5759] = -0.1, 6.89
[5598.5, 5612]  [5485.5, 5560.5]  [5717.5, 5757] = 0.0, 6.88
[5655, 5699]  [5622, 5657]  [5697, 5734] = 0.3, 6.79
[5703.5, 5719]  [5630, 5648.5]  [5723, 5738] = 0.5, 6.9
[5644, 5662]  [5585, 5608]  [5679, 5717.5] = 0.2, 6.72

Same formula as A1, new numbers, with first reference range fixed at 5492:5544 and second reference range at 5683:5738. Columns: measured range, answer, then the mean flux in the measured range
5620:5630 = -0.1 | 6.92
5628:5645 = -0.1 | 6.88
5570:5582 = -0.2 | 6.98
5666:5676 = 0.0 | 6.78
